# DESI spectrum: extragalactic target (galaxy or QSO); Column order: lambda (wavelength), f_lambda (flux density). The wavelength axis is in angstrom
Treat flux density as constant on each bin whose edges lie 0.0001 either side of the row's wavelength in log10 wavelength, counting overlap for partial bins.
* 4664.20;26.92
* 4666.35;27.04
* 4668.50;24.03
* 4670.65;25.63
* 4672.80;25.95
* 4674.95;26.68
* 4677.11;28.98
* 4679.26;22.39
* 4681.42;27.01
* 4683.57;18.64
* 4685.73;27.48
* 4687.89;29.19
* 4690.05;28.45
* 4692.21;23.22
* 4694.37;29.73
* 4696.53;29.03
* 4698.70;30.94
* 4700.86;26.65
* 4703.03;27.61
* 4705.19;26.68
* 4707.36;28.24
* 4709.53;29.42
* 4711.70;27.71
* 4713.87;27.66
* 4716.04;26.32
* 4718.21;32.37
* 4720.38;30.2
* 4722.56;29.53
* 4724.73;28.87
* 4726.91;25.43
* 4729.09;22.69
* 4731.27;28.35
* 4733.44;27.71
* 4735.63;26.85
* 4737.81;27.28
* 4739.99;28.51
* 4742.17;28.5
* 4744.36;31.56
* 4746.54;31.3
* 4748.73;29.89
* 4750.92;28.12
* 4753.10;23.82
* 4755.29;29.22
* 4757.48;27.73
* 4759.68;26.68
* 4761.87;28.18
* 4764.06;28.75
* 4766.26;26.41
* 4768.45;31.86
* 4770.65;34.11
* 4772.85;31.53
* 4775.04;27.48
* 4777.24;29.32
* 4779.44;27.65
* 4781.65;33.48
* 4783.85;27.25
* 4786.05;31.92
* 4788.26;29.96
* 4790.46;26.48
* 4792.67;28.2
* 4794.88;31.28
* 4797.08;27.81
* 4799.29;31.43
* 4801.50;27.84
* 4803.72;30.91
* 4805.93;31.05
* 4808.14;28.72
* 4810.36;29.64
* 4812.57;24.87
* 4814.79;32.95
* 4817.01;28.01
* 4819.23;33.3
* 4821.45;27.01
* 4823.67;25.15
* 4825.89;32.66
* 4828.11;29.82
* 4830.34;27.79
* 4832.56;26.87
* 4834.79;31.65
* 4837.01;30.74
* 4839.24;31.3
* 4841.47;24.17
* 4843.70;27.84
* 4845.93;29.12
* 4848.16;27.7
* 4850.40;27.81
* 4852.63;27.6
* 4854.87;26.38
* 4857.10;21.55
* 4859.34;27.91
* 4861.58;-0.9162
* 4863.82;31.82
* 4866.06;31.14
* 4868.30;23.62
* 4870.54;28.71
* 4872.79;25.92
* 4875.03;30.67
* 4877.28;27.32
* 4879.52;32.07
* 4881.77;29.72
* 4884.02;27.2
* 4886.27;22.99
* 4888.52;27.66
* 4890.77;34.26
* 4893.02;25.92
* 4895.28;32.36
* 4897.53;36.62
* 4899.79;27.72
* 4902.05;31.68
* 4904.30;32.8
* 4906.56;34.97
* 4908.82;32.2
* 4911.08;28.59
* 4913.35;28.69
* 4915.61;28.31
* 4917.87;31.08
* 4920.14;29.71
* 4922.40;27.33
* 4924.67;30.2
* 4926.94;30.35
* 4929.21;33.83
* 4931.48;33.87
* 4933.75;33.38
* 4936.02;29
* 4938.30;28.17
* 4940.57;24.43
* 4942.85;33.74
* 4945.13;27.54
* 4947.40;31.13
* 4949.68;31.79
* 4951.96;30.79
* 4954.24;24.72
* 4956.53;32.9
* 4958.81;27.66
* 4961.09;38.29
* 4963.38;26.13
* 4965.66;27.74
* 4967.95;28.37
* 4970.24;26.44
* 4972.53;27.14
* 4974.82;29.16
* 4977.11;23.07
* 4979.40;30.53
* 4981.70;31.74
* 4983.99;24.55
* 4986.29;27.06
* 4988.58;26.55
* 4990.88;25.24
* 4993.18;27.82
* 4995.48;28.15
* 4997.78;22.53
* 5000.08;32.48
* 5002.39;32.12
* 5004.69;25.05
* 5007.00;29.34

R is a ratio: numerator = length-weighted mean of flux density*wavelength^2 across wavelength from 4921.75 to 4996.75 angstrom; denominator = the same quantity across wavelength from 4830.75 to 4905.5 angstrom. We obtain 1.08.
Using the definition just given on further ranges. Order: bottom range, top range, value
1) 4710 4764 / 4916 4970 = 1.16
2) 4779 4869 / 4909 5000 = 1.09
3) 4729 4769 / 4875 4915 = 1.14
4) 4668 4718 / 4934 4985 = 1.20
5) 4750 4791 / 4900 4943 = 1.12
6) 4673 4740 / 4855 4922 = 1.12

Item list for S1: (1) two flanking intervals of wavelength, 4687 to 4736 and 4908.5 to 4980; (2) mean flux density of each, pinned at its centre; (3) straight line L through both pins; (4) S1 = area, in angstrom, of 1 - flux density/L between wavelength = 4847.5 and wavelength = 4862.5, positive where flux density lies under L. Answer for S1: 3.2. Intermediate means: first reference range 28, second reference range 29.5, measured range 22.7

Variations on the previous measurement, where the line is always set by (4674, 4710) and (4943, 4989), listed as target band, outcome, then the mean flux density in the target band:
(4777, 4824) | -2.73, 29.3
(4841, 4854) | 0.25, 27.5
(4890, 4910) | -2.56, 32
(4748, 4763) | -0.09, 27.6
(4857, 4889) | 2.59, 25.9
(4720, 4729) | -0.16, 27.7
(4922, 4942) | -1.14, 30.2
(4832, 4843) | -0.41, 29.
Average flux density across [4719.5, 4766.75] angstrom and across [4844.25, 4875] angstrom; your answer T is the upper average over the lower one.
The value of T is 0.9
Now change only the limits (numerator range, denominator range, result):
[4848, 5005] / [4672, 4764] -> 1.04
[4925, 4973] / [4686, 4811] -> 1.04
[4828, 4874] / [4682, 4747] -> 0.95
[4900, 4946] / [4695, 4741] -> 1.09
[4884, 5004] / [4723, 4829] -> 1.02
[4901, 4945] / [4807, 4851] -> 1.06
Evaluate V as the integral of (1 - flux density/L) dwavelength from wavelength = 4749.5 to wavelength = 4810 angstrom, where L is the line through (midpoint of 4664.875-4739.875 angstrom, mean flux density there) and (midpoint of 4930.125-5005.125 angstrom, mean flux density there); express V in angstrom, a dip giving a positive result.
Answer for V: -3.28 angstrom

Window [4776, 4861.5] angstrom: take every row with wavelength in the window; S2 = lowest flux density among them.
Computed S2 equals 21.55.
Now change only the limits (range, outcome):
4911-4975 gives 24.43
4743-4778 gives 23.82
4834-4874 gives -0.9162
